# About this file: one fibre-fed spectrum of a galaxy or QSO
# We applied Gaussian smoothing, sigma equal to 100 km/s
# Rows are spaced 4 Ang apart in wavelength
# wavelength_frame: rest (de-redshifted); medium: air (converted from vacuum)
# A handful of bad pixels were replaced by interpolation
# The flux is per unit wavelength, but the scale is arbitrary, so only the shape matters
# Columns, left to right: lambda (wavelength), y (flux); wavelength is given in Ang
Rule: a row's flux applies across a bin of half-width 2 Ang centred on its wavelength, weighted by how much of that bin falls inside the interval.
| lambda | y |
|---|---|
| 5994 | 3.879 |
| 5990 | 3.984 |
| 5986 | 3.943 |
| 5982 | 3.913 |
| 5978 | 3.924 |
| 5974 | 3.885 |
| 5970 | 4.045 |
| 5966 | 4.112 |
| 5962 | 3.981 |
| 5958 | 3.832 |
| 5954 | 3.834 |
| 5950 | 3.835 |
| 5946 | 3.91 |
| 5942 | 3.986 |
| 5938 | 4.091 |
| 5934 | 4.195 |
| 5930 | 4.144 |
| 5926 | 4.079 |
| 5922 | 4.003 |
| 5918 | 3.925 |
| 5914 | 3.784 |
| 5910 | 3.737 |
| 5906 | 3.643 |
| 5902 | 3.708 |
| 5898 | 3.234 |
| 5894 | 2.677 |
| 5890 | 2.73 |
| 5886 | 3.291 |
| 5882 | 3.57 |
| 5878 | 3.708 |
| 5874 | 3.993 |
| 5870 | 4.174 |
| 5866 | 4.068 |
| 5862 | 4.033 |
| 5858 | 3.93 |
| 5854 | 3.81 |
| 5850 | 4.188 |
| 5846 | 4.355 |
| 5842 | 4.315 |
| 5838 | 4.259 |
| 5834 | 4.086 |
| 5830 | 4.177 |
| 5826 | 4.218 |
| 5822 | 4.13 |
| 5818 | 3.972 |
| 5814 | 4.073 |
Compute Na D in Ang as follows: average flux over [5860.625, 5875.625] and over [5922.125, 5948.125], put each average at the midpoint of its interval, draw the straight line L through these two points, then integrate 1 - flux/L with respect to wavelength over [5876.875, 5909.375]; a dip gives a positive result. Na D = 5.9 Ang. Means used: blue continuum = 4.07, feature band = 3.33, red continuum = 4.06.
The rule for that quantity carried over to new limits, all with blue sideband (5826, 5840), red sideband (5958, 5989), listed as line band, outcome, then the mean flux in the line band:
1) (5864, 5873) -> 0.04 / 4.11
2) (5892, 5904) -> 2.57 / 3.21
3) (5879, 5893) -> 3.08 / 3.2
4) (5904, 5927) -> 1.13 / 3.85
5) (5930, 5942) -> -0.29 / 4.12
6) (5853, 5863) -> 0.52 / 3.92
